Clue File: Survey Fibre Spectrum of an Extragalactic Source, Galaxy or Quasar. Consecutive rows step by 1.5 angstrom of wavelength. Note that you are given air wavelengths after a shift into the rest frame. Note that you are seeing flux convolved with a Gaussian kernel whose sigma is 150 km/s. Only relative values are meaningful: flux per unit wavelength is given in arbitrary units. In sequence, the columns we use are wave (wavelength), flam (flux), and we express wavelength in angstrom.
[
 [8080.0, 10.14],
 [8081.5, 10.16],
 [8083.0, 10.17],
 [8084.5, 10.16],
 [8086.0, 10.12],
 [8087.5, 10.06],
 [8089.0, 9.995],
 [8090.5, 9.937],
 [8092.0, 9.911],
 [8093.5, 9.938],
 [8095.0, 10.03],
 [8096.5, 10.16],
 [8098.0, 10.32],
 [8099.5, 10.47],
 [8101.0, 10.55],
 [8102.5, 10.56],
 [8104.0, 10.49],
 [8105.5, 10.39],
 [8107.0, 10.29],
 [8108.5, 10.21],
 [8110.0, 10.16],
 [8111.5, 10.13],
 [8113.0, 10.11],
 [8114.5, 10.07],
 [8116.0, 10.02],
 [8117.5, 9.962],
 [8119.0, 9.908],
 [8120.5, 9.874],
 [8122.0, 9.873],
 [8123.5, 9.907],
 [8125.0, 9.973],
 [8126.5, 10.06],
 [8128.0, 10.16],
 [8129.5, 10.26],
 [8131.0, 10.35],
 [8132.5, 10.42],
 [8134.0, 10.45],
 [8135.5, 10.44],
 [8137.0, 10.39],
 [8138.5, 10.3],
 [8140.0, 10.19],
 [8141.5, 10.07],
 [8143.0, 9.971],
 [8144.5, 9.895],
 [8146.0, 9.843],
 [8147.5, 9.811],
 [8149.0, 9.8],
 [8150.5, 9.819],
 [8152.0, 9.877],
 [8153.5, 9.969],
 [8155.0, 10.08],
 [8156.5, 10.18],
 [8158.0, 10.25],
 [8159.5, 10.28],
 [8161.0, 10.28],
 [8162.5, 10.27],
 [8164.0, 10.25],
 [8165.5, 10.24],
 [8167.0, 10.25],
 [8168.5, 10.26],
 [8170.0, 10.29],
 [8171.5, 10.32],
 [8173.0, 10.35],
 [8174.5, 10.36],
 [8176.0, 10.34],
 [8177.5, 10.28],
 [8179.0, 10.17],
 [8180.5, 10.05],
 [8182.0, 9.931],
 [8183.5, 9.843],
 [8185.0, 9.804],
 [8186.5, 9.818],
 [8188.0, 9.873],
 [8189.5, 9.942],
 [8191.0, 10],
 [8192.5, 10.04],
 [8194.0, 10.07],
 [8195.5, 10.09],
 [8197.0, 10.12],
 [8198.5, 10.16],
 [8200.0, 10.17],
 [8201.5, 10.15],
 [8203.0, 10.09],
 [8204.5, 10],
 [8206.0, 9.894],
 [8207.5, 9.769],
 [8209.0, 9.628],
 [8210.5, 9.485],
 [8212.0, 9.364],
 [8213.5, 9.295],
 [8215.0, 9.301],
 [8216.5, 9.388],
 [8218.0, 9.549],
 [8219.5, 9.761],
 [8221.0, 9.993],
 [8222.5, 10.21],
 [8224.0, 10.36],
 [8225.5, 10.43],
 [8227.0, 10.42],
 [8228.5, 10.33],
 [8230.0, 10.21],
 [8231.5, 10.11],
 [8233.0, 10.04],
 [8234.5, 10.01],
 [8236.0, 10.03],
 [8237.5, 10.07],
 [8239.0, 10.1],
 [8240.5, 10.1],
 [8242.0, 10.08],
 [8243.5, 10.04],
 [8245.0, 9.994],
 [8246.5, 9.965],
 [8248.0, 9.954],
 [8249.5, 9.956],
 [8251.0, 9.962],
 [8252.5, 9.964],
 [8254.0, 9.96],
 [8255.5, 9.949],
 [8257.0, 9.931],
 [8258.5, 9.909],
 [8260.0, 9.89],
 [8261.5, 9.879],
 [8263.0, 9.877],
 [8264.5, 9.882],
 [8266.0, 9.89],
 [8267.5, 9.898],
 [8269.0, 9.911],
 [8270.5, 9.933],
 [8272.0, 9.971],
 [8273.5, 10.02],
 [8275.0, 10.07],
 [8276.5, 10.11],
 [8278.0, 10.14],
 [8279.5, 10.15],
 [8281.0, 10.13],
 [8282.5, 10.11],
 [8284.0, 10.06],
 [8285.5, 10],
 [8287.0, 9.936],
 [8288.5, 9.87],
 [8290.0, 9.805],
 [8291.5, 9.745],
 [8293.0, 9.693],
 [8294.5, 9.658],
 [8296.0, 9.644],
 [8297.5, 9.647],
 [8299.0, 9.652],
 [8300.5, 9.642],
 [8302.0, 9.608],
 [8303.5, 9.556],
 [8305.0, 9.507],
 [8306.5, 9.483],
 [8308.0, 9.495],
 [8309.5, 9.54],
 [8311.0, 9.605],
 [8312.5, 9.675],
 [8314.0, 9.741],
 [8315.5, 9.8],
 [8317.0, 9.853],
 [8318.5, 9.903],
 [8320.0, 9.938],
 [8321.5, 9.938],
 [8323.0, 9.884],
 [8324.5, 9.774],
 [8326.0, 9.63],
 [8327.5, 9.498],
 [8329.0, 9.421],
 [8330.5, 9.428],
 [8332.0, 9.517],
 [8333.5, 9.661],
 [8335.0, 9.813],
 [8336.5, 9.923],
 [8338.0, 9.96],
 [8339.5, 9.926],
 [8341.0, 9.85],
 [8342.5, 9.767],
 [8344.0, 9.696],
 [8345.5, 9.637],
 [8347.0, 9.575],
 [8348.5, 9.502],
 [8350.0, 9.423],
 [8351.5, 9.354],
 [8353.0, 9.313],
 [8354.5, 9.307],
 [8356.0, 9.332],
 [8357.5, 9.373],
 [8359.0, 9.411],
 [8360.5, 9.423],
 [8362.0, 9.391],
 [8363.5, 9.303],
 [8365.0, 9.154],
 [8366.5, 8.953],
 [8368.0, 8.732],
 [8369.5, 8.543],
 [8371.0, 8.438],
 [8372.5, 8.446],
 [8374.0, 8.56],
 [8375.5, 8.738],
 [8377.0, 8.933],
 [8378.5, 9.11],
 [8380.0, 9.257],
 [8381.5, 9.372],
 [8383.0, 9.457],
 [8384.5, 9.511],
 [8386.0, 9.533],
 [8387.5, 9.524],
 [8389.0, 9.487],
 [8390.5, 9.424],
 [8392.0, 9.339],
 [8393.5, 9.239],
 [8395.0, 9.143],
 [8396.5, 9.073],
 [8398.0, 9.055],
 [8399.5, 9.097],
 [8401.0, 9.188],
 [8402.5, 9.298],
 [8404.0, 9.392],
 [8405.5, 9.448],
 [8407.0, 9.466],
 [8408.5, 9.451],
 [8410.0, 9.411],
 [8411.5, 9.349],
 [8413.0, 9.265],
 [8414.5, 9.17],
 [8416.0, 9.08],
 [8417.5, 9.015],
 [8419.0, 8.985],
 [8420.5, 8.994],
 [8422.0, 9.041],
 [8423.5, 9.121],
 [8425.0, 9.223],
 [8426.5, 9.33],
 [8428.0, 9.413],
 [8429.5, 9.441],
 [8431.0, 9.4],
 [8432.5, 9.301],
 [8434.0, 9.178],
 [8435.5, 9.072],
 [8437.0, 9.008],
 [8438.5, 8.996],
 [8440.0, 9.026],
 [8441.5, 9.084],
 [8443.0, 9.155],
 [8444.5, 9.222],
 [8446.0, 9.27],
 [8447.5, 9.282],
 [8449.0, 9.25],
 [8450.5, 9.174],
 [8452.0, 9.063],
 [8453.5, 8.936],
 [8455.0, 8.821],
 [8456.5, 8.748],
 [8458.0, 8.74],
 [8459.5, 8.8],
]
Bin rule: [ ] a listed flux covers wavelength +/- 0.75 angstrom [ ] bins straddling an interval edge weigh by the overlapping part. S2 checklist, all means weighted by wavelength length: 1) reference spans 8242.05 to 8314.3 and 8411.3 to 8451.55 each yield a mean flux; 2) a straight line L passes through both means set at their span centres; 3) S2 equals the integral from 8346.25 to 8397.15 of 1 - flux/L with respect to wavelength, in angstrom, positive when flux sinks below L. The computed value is 1.3 angstrom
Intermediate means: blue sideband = 9.86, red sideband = 9.18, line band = 9.2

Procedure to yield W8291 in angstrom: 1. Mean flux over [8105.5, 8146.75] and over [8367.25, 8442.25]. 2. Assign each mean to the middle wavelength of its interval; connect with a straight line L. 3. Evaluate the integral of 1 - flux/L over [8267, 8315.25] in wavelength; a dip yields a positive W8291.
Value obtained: -1.3 angstrom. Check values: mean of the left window 10.1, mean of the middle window 9.81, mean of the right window 9.16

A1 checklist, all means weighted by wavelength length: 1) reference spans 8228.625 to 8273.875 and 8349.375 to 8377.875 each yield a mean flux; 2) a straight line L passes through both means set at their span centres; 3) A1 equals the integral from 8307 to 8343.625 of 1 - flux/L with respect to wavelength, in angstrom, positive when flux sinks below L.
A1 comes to -1.4 angstrom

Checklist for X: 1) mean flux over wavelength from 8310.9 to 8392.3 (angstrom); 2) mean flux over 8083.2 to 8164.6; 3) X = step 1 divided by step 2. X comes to 0.9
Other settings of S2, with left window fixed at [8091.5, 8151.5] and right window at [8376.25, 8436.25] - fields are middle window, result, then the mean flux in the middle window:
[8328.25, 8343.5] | -0.4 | 9.73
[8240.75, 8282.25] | -1.2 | 9.98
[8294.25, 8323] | -0.4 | 9.68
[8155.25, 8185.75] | -0.6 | 10.2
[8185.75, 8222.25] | 0.2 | 9.84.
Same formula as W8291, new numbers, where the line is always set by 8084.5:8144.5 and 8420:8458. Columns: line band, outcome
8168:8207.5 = -0.62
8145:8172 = -0.24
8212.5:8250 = -0.73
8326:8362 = -0.50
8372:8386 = 0.37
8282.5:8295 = -0.33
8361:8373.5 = 0.65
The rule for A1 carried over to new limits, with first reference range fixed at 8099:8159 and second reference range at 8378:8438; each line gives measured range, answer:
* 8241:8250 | -0.2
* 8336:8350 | -0.4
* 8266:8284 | -0.7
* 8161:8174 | -0.3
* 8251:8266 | -0.3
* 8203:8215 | 0.3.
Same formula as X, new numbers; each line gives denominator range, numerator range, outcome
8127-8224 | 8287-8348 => 0.97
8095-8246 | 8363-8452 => 0.91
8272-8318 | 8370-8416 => 0.94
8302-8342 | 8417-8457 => 0.94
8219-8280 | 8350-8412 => 0.92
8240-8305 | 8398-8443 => 0.93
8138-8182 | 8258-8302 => 0.98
